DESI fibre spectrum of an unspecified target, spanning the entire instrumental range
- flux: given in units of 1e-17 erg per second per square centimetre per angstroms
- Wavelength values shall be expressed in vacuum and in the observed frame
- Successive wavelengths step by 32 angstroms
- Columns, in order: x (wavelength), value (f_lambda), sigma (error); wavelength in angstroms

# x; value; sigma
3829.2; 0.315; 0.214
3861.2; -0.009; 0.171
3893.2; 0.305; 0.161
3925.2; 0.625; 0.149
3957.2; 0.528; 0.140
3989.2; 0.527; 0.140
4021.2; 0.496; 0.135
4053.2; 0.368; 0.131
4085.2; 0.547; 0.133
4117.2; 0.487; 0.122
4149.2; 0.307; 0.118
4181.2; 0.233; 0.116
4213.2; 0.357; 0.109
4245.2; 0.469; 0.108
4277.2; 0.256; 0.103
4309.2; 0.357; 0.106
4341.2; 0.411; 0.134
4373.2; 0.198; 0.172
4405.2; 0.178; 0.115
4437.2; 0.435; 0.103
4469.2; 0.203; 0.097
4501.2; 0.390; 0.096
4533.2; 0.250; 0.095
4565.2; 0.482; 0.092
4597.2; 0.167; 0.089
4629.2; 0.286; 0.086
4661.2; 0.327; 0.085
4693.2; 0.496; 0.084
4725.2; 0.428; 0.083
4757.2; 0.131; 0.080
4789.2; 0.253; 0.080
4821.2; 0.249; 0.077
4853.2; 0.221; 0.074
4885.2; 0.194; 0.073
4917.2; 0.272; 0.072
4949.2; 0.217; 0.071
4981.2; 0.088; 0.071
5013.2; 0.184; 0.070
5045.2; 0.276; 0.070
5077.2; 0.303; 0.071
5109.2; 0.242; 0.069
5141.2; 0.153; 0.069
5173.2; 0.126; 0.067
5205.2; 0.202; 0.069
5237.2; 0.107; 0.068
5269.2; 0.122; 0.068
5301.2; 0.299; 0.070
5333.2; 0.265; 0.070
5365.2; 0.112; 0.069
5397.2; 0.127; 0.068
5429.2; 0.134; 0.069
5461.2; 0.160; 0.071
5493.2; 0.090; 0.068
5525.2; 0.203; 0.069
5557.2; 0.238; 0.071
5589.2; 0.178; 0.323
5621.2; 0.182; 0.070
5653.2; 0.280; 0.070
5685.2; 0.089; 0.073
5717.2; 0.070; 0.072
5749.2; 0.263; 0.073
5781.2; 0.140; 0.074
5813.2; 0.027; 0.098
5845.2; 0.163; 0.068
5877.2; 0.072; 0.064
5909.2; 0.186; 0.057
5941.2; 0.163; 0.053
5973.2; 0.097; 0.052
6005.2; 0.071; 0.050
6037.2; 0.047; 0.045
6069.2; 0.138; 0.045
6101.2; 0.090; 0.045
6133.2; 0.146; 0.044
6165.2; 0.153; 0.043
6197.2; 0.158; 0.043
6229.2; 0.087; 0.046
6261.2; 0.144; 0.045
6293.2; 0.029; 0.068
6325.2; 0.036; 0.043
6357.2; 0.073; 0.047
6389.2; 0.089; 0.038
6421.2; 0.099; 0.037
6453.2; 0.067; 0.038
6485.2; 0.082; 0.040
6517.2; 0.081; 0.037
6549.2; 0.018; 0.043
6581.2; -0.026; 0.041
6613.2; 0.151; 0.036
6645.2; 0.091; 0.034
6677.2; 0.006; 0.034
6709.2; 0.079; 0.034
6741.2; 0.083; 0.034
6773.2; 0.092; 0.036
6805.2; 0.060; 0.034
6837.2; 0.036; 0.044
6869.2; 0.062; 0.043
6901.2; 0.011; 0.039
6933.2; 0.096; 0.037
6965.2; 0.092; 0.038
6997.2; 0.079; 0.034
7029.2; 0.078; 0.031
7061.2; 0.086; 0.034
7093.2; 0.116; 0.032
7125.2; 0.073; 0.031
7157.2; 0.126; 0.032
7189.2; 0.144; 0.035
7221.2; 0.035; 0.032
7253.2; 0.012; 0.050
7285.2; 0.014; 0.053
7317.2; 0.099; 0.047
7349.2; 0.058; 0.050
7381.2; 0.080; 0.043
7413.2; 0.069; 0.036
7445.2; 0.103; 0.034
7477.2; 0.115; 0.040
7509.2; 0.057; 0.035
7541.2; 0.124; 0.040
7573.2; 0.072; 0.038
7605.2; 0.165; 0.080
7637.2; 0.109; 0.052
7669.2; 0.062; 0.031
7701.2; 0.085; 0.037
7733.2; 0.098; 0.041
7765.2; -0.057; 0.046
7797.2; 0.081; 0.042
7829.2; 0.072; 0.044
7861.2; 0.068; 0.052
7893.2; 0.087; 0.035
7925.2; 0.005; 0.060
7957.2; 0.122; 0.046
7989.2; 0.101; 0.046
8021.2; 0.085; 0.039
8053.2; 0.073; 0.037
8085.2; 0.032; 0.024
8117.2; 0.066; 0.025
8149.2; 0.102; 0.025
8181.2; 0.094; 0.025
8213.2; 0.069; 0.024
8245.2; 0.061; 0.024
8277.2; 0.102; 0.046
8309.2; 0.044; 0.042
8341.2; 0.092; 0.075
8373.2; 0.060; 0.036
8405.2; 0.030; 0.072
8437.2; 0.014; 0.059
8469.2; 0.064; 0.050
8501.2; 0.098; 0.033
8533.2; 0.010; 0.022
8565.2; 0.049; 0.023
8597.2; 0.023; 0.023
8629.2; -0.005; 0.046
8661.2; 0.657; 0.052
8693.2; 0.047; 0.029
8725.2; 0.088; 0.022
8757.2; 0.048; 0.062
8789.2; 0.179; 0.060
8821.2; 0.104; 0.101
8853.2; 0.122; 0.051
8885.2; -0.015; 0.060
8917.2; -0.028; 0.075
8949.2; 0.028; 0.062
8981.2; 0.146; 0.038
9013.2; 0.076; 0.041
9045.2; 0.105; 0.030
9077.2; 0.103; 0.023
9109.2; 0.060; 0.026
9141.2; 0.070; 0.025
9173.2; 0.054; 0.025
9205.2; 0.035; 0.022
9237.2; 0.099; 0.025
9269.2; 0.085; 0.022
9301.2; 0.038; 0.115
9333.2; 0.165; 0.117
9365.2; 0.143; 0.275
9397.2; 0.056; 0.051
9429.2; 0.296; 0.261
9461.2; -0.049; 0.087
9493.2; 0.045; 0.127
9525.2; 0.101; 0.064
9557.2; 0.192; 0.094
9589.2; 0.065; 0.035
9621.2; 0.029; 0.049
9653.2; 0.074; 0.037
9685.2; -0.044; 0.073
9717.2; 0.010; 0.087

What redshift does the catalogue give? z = 1.33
